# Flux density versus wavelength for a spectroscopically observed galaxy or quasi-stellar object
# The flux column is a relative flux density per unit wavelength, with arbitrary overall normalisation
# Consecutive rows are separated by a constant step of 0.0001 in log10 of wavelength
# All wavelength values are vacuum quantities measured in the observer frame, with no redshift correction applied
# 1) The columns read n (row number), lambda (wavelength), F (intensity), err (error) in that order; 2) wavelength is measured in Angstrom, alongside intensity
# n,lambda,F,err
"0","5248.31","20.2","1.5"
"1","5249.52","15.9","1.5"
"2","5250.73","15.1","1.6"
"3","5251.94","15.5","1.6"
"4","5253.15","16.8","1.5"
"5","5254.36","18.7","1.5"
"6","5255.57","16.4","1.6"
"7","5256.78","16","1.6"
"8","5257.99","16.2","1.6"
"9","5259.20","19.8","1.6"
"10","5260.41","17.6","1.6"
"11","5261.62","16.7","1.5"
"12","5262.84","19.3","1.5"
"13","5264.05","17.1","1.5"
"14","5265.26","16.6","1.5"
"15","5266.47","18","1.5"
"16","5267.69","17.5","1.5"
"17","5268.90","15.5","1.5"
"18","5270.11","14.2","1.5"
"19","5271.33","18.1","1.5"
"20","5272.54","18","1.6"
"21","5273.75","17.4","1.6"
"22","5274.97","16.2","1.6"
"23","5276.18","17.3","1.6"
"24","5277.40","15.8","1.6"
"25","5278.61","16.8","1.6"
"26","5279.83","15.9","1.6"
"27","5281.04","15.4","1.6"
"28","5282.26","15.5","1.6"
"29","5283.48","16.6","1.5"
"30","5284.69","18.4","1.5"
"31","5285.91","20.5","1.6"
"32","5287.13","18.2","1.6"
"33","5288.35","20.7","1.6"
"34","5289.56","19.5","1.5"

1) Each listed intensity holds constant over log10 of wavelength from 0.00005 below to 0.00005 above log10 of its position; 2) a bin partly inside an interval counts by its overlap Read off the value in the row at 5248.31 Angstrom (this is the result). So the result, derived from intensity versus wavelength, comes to 20.2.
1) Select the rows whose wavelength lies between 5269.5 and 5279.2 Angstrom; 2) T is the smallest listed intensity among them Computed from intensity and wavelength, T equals 14.2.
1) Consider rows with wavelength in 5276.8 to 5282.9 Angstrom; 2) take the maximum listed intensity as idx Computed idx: 16.8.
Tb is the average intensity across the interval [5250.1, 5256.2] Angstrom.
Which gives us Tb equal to 16.5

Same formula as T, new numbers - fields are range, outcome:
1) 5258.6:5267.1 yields 16.6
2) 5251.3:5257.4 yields 15.5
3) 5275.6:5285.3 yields 15.4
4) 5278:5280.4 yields 15.9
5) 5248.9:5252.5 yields 15.1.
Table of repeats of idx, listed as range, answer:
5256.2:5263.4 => 19.8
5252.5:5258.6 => 18.7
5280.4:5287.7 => 20.5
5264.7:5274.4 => 18.1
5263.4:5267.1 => 18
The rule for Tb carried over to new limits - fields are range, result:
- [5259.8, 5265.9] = 17.5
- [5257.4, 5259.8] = 18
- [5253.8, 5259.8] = 17.4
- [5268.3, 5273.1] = 16.4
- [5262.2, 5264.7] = 18.1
